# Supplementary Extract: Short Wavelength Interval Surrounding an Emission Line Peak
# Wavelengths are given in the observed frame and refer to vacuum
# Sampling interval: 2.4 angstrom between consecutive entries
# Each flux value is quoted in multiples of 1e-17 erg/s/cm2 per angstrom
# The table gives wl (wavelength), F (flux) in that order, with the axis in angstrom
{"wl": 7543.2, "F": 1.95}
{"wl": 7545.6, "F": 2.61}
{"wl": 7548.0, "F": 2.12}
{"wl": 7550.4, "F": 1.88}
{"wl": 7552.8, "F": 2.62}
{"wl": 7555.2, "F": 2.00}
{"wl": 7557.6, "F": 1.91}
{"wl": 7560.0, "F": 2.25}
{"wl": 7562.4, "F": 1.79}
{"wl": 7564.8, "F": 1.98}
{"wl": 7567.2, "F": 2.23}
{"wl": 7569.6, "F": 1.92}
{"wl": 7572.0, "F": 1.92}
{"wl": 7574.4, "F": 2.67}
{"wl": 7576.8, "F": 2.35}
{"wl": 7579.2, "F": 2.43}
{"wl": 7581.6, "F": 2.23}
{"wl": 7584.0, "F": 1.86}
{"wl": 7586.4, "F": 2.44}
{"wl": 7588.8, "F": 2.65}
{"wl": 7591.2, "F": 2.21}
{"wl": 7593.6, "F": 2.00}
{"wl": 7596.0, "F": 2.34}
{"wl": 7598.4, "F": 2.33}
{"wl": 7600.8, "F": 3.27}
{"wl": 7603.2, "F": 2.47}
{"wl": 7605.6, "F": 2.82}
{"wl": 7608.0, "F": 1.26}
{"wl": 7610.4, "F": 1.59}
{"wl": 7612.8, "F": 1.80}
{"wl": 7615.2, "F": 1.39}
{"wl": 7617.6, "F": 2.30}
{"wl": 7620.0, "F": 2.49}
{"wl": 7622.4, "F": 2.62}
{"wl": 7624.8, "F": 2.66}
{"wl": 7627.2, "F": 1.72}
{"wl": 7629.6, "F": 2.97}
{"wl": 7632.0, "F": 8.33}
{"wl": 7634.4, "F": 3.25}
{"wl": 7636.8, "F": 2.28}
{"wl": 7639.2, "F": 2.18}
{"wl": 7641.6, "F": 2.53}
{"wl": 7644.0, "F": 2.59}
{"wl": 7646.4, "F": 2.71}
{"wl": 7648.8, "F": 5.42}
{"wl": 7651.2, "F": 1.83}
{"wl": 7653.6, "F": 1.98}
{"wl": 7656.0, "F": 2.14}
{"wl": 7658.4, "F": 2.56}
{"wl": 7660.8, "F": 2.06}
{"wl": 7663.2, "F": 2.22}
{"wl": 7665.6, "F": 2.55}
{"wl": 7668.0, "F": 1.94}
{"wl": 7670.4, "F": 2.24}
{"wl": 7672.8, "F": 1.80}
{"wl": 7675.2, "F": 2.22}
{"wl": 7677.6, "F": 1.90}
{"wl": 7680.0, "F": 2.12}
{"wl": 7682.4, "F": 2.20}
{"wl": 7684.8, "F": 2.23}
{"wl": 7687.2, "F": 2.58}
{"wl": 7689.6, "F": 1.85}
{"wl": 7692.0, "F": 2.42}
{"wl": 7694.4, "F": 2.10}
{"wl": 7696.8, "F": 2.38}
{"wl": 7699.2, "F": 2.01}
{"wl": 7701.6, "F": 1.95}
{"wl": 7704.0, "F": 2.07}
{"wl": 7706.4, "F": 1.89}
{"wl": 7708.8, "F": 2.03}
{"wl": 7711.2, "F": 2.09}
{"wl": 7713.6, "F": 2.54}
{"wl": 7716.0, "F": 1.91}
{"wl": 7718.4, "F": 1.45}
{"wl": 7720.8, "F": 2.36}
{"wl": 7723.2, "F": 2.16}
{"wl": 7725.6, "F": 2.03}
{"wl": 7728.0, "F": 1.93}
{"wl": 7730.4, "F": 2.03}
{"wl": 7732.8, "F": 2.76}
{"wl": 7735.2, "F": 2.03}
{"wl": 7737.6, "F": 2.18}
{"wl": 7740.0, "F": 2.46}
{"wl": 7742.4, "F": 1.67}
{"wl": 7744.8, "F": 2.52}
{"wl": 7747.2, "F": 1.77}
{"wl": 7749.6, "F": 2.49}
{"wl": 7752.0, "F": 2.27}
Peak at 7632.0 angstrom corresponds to [S II] 6716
